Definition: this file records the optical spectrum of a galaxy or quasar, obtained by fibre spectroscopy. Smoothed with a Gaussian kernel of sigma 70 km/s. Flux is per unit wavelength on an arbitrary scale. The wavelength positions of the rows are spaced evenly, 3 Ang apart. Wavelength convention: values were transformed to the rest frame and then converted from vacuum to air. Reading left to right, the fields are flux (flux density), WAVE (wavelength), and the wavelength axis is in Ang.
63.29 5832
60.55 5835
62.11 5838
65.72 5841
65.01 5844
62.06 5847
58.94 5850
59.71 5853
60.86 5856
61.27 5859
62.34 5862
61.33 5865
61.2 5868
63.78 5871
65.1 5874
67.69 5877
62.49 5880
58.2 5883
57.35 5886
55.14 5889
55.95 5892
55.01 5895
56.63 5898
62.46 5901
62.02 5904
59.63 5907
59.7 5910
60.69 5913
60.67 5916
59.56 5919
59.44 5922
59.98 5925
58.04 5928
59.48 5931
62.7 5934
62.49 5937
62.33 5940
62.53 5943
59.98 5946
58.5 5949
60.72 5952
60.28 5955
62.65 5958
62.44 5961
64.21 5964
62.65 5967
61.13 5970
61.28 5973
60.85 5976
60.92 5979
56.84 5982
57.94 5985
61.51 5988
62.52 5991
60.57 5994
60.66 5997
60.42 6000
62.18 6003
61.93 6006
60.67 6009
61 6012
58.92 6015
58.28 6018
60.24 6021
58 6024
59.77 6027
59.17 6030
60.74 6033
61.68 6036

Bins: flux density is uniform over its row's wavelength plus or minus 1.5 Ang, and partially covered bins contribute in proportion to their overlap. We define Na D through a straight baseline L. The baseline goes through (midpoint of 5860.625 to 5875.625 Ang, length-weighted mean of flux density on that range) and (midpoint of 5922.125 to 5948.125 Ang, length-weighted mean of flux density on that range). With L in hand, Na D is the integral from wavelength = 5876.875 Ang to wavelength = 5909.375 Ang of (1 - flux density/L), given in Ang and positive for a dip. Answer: 1.6 Ang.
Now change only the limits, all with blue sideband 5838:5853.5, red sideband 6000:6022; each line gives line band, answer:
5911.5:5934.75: 0.6 Ang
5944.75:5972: -0.1 Ang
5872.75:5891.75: 0.4 Ang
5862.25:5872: 0.0 Ang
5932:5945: -0.2 Ang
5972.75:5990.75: 0.2 Ang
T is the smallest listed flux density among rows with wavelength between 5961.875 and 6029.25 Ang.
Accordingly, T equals 56.84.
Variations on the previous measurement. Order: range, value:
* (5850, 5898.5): 55.01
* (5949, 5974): 58.5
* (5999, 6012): 60.42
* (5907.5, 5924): 59.44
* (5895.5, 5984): 56.63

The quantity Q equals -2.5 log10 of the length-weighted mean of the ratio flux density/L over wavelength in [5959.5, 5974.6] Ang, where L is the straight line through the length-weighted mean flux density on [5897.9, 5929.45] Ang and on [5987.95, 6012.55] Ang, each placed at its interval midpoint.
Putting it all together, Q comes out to -0.03 mag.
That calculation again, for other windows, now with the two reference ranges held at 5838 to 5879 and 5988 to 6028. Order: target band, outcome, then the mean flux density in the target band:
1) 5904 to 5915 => 0.03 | 60.3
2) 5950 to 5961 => 0.00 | 61.3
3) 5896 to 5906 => 0.04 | 60.1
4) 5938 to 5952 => 0.01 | 60.9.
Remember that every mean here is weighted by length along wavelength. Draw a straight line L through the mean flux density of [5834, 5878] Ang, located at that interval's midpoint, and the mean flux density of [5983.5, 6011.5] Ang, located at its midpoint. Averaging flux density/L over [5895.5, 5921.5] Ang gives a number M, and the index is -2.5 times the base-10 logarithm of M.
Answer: 0.03 mag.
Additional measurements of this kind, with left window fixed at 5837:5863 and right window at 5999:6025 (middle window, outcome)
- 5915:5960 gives 0.01 mag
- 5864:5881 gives -0.03 mag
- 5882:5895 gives 0.10 mag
